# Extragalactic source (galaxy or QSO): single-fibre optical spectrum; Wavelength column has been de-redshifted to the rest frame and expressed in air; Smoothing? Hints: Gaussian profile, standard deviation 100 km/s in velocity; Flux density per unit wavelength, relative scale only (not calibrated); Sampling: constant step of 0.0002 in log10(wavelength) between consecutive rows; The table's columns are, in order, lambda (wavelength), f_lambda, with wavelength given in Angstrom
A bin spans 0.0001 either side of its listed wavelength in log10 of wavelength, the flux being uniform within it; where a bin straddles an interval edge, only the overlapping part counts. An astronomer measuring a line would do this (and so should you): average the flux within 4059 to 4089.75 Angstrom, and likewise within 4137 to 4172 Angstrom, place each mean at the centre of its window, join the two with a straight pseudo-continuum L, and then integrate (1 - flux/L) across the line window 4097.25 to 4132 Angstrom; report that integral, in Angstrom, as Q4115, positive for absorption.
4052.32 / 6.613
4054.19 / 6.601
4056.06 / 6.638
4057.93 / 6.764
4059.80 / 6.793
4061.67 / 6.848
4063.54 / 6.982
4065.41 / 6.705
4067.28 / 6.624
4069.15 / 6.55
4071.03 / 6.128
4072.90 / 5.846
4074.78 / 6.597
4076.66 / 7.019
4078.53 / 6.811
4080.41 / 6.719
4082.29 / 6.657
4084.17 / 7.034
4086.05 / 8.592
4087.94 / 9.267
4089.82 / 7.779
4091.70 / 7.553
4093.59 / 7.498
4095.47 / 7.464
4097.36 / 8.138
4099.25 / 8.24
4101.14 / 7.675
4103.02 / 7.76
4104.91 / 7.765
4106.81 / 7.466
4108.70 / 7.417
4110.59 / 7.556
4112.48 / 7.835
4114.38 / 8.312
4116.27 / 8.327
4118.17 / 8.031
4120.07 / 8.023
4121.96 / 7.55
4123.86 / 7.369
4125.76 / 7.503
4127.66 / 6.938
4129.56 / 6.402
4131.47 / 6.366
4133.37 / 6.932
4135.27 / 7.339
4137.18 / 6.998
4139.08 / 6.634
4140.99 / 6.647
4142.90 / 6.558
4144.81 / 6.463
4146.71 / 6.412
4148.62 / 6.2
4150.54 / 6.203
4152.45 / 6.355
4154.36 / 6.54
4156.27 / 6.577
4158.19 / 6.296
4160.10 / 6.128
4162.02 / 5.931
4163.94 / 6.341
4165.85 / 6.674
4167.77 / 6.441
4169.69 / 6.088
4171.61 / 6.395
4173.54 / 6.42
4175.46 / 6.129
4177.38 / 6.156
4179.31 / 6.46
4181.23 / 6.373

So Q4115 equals -4.8 Angstrom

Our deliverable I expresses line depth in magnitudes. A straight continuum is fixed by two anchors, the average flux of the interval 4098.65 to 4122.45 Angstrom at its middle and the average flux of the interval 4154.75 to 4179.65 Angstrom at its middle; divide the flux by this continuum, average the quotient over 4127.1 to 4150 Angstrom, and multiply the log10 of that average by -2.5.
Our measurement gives 0.070 mag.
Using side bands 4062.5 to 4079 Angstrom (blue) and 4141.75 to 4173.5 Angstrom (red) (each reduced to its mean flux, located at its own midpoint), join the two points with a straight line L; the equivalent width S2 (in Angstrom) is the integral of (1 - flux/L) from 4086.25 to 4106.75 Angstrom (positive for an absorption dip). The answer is -4.4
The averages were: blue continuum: 6.58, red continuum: 6.35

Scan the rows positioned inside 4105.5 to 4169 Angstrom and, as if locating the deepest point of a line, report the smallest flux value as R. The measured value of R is 5.931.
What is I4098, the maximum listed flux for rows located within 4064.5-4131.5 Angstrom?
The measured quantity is 9.267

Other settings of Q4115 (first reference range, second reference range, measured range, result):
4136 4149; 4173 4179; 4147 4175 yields 0.3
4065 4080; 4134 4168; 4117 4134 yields -2.0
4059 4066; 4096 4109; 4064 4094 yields 0.7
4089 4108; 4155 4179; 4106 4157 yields -0.1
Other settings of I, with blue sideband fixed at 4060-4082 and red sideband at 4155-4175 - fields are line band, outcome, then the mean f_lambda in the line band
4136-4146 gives -0.04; 6.67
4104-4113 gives -0.17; 7.6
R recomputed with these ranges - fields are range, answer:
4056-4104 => 5.846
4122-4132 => 6.366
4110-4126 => 7.369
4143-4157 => 6.2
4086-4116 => 7.417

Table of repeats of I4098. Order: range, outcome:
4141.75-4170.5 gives 6.674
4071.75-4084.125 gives 7.019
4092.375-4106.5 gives 8.24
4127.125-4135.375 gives 7.339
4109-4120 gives 8.327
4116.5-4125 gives 8.031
